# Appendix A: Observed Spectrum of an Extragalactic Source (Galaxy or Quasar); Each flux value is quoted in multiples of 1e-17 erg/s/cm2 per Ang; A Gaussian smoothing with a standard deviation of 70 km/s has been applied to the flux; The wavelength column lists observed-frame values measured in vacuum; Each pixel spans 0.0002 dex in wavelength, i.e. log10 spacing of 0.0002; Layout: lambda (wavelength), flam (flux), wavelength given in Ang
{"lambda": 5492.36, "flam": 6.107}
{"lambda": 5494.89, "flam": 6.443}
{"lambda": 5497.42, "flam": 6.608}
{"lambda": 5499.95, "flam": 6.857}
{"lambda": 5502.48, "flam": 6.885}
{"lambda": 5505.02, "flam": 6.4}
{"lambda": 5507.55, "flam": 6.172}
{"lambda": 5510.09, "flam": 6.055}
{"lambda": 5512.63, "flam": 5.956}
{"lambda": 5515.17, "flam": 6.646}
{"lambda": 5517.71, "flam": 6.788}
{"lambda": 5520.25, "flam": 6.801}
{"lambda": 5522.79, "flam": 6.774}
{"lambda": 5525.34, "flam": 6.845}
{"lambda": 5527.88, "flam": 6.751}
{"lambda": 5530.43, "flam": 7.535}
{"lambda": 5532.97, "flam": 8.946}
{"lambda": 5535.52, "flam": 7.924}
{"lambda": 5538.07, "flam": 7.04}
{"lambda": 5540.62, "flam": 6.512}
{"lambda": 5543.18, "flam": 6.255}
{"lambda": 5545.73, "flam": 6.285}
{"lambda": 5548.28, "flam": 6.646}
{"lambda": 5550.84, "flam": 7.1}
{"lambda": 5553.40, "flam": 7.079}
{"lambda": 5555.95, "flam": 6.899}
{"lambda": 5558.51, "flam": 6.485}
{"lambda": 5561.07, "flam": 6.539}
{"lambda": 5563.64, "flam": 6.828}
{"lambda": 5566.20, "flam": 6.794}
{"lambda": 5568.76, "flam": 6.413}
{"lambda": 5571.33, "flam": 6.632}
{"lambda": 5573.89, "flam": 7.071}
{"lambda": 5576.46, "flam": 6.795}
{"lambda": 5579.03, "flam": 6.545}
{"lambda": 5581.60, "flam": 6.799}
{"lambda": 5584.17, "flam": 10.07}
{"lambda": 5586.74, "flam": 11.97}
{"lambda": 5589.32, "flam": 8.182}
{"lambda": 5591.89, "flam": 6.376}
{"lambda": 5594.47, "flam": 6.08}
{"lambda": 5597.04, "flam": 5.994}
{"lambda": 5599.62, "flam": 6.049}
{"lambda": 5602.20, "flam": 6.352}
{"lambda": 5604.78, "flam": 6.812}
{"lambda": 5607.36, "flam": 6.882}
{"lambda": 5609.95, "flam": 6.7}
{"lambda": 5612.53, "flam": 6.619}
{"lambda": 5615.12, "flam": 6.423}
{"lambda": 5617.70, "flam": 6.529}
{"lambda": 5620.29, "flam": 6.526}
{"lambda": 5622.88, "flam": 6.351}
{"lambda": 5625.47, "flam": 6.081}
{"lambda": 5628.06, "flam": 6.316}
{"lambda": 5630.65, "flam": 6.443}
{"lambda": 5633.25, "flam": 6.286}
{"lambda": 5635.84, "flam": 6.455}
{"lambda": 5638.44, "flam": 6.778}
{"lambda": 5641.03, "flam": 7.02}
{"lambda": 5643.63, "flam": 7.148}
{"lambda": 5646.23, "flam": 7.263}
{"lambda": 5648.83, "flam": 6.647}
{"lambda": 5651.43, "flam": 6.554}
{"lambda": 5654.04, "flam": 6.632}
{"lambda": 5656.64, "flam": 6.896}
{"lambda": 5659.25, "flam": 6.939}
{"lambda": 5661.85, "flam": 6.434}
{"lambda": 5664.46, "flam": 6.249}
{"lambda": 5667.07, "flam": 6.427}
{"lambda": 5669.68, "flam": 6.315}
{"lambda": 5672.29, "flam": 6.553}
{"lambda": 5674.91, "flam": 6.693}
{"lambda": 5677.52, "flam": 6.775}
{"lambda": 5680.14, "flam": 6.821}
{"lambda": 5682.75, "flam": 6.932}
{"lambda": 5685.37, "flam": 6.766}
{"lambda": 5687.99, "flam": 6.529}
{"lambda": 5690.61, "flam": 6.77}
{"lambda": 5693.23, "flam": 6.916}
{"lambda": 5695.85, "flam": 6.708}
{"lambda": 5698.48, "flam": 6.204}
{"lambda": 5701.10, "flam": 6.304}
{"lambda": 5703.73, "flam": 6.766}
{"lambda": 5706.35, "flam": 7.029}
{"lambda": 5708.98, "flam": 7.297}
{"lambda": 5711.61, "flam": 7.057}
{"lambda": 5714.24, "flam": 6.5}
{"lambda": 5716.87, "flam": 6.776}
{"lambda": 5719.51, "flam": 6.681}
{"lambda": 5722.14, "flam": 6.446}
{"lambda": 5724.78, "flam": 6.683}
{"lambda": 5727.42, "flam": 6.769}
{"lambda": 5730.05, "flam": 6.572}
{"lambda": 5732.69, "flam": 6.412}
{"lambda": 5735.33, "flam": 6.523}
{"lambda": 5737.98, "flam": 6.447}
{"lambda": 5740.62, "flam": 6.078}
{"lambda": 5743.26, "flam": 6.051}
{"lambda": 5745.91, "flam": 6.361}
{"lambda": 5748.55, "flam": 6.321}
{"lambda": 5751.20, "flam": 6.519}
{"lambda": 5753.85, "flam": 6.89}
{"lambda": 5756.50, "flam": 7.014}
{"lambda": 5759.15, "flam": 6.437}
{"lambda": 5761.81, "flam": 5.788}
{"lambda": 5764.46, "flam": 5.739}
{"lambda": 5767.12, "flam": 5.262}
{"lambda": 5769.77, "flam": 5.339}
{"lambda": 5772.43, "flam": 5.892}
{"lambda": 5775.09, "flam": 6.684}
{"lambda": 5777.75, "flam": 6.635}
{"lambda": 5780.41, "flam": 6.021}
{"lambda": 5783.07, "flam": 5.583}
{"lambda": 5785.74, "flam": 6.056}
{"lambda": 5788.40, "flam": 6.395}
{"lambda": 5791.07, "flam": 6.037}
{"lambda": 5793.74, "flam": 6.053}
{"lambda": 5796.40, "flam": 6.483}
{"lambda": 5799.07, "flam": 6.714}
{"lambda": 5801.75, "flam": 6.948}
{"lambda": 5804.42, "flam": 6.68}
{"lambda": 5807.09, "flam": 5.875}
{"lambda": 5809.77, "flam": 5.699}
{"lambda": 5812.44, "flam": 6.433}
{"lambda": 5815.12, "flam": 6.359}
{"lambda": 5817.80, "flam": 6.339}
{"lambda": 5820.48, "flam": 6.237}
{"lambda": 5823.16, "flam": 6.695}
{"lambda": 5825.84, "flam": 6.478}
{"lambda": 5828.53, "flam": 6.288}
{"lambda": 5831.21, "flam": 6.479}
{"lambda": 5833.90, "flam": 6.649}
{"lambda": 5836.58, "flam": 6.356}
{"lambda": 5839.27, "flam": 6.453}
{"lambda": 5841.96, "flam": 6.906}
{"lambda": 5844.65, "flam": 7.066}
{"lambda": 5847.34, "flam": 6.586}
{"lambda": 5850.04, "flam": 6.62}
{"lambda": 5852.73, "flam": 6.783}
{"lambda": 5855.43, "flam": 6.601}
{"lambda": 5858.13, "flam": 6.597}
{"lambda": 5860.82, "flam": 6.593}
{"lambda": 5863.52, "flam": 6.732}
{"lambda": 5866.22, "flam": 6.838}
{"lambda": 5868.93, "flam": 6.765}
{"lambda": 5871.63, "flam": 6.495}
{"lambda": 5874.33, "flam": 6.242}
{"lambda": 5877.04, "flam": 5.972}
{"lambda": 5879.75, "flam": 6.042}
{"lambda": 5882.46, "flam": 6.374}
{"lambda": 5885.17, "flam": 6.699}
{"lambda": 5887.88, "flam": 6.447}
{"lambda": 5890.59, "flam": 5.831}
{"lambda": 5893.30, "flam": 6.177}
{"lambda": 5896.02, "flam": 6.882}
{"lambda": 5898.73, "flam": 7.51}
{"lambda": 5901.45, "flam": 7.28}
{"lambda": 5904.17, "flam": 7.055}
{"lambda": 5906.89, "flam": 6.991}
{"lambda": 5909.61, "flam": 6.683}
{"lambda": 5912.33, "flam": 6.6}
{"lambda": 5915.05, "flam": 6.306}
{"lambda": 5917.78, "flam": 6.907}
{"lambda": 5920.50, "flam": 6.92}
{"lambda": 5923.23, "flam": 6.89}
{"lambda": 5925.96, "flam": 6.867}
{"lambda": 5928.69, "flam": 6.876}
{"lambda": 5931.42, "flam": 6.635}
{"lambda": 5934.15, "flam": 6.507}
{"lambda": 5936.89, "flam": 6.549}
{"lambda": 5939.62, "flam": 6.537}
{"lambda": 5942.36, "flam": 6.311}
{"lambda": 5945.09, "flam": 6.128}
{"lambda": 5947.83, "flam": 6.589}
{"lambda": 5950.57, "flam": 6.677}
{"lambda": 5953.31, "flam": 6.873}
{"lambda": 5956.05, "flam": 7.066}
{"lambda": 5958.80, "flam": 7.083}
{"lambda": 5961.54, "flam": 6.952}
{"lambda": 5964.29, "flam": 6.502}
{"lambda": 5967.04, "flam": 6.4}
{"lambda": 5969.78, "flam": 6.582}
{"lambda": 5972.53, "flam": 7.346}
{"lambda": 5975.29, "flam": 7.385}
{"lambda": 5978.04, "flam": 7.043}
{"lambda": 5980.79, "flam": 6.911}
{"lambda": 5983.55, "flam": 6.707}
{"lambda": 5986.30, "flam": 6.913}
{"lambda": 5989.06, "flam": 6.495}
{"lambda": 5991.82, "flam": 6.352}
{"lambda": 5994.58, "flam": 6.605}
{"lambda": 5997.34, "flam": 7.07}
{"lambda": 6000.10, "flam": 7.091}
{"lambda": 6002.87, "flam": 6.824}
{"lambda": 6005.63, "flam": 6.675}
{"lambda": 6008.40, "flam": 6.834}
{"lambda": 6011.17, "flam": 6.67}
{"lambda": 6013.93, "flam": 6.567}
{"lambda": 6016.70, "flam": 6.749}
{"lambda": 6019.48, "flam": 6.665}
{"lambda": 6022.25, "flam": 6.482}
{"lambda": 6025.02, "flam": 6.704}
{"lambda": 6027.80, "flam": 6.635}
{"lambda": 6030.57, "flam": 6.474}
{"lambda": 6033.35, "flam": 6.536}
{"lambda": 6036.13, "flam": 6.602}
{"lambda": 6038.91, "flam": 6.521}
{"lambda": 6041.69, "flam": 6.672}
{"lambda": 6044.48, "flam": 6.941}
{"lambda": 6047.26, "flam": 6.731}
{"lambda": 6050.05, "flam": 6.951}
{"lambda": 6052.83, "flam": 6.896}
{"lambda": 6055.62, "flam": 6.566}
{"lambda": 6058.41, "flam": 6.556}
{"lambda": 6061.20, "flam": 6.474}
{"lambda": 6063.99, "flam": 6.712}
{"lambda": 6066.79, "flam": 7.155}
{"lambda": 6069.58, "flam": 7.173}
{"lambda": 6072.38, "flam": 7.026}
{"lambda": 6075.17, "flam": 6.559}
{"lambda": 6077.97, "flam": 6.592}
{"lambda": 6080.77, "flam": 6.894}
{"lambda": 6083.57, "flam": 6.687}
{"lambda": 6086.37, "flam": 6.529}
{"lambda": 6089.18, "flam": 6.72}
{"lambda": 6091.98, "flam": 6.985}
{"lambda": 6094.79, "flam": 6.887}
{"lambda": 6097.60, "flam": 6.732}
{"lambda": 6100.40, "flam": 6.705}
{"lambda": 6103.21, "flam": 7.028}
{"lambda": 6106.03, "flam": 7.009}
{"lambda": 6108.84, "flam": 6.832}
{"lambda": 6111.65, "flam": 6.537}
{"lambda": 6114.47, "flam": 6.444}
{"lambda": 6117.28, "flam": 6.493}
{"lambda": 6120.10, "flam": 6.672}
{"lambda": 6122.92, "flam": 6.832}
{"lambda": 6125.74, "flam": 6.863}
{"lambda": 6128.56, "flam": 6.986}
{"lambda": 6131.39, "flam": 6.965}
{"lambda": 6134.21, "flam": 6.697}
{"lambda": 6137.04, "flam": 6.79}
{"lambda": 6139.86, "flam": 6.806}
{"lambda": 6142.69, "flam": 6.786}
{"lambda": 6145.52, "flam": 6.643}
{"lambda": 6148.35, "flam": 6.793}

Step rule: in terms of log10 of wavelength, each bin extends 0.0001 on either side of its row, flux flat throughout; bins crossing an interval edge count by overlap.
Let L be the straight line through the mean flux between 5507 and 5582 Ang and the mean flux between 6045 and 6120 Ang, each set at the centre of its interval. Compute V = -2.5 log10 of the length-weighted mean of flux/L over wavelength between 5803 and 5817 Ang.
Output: 0.094 mag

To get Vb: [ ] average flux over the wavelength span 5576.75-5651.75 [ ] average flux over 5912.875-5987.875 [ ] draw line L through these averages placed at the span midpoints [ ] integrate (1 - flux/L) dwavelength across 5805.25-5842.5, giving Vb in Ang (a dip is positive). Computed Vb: 2.4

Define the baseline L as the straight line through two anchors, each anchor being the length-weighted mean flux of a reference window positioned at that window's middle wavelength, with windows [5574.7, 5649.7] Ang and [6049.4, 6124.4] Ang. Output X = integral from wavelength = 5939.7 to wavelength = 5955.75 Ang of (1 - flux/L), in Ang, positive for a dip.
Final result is 0.6 Ang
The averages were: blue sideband 6.91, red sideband 6.76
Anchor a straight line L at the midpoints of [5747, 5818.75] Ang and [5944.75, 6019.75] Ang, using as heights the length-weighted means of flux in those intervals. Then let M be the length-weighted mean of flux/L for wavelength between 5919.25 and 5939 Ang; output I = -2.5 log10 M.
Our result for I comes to -0.016 mag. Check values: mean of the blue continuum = 6.23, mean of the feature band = 6.74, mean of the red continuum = 6.79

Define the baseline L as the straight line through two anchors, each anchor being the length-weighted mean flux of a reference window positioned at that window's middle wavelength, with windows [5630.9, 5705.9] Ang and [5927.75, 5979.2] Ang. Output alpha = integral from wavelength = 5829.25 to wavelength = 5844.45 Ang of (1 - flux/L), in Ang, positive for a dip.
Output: 0.26 Ang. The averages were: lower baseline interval 6.67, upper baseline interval 6.74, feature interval 6.6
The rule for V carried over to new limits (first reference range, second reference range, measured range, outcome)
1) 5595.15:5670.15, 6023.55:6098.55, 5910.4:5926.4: -0.01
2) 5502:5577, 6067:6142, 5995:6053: 0.01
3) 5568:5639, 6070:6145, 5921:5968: 0.02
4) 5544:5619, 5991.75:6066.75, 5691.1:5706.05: 0.04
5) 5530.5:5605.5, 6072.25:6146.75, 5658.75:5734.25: 0.06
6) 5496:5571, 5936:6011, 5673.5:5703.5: 0.02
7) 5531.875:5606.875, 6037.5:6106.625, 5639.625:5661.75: 0.03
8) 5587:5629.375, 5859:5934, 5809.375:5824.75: 0.05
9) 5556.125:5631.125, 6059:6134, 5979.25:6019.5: 0.01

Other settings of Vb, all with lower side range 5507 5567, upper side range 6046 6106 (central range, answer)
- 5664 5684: 0.6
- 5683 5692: 0.1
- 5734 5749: 1.1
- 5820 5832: 0.6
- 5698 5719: 0.2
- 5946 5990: -0.3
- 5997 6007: -0.1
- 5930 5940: 0.4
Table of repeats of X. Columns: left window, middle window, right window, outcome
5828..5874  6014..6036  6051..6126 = 0.4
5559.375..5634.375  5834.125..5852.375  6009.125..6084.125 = 0.3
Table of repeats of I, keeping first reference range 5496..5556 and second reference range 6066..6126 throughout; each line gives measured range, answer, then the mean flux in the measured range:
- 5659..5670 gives 0.06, 6.44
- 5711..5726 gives 0.02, 6.67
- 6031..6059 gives 0.02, 6.69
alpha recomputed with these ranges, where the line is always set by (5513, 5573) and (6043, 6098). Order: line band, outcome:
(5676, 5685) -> 0.0 Ang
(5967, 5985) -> -0.4 Ang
